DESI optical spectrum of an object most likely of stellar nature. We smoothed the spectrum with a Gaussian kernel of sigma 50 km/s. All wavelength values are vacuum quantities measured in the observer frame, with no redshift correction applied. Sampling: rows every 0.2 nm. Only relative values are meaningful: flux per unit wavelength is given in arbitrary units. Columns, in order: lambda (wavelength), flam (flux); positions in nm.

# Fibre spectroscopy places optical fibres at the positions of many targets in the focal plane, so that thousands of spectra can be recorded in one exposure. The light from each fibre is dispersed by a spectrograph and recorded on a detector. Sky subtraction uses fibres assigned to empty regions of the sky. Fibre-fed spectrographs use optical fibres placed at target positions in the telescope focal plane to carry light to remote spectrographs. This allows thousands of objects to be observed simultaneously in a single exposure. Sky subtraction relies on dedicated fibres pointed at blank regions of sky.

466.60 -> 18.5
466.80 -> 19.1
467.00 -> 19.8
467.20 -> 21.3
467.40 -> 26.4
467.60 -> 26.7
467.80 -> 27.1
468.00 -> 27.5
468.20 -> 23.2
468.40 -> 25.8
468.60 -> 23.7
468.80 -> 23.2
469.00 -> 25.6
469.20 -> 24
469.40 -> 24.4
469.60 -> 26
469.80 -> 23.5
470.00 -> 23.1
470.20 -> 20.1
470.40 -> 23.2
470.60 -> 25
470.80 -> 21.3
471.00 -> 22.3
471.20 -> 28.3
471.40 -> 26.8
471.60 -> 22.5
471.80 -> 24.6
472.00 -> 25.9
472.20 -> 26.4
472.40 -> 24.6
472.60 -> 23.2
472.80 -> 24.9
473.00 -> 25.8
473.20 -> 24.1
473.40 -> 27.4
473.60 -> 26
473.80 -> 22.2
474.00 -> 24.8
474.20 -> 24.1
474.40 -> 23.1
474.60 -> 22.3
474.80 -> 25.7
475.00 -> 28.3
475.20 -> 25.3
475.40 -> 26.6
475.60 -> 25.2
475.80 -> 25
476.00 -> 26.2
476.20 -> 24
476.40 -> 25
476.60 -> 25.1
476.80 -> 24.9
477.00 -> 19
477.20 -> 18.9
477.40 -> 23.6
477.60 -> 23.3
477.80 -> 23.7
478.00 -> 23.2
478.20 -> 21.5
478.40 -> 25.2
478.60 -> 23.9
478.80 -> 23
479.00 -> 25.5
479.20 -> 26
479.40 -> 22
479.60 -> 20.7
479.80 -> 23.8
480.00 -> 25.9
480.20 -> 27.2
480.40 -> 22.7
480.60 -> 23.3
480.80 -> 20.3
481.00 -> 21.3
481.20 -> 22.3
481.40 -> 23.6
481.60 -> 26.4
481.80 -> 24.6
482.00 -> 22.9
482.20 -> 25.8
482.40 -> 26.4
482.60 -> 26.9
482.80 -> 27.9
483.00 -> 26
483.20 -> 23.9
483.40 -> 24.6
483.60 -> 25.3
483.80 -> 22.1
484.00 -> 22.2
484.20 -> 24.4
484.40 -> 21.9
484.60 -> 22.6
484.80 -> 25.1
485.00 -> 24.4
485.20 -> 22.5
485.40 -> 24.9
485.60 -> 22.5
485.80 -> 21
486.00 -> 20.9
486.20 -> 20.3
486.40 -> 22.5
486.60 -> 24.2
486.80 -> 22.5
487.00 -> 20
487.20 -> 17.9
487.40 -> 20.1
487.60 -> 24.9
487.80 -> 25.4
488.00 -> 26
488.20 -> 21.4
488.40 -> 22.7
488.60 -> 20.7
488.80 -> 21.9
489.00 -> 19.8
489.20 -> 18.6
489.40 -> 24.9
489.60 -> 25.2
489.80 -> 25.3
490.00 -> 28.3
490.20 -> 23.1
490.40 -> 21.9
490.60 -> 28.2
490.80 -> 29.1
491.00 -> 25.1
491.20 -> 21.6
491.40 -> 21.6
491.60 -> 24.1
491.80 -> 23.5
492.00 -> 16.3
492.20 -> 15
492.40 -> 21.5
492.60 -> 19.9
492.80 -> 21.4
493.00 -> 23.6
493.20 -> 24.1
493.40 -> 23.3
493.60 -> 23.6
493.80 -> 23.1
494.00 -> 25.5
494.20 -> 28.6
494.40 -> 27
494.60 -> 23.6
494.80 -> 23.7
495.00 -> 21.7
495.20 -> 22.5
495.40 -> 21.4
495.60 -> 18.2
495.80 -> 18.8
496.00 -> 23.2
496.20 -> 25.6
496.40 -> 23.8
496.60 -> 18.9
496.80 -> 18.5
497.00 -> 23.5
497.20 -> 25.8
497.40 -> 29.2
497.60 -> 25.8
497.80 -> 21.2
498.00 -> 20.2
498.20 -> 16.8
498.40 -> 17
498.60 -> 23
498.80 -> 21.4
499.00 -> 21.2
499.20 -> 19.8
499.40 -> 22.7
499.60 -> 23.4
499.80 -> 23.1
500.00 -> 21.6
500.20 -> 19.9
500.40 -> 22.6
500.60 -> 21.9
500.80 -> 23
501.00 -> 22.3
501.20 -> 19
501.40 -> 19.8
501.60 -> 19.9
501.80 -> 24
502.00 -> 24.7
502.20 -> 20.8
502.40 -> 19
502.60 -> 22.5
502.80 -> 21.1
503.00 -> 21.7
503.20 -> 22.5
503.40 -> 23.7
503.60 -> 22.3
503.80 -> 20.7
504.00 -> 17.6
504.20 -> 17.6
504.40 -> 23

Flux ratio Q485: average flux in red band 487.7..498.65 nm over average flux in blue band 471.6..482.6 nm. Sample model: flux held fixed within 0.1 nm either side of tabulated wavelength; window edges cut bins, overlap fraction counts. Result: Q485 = 0.9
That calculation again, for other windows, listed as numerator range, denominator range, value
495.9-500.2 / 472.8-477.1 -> 0.89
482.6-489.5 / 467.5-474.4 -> 0.93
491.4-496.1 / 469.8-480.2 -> 0.92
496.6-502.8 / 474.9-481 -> 0.91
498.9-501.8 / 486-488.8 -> 0.97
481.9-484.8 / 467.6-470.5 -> 1.00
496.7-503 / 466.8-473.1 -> 0.90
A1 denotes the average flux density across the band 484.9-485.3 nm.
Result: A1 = 23.5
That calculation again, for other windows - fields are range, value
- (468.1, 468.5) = 24.5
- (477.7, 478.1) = 23.4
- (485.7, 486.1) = 20.9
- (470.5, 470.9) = 23.1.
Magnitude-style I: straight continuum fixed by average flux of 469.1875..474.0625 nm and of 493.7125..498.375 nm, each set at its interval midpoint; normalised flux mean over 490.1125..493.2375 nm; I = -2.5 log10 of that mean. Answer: 0.03 mag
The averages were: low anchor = 24.4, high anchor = 22.8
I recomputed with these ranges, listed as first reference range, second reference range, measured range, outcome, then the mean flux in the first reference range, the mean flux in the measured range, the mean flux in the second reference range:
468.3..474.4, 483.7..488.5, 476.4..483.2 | -0.02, 24.4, 23.9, 22.6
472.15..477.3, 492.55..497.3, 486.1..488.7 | 0.06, 24.5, 22.2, 22.9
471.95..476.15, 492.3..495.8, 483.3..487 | 0.05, 25.1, 22.9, 23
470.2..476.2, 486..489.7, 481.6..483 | -0.12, 24.8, 25.8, 22.1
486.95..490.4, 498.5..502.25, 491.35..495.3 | -0.02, 22.7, 22.7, 21.8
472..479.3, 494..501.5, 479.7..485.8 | -0.02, 24.4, 24.1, 22.2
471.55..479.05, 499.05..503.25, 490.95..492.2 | 0.06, 24.3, 21.3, 21.7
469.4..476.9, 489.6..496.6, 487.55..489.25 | 0.05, 24.7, 22.4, 23.1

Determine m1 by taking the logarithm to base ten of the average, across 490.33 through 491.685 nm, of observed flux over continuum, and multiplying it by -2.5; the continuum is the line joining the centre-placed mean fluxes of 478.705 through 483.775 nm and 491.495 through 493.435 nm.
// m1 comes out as -0.14 mag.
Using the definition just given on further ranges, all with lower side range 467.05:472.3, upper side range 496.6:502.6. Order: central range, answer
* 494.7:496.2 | 0.02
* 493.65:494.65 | -0.15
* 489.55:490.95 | -0.15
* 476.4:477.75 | 0.05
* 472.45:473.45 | -0.03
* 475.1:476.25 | -0.07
